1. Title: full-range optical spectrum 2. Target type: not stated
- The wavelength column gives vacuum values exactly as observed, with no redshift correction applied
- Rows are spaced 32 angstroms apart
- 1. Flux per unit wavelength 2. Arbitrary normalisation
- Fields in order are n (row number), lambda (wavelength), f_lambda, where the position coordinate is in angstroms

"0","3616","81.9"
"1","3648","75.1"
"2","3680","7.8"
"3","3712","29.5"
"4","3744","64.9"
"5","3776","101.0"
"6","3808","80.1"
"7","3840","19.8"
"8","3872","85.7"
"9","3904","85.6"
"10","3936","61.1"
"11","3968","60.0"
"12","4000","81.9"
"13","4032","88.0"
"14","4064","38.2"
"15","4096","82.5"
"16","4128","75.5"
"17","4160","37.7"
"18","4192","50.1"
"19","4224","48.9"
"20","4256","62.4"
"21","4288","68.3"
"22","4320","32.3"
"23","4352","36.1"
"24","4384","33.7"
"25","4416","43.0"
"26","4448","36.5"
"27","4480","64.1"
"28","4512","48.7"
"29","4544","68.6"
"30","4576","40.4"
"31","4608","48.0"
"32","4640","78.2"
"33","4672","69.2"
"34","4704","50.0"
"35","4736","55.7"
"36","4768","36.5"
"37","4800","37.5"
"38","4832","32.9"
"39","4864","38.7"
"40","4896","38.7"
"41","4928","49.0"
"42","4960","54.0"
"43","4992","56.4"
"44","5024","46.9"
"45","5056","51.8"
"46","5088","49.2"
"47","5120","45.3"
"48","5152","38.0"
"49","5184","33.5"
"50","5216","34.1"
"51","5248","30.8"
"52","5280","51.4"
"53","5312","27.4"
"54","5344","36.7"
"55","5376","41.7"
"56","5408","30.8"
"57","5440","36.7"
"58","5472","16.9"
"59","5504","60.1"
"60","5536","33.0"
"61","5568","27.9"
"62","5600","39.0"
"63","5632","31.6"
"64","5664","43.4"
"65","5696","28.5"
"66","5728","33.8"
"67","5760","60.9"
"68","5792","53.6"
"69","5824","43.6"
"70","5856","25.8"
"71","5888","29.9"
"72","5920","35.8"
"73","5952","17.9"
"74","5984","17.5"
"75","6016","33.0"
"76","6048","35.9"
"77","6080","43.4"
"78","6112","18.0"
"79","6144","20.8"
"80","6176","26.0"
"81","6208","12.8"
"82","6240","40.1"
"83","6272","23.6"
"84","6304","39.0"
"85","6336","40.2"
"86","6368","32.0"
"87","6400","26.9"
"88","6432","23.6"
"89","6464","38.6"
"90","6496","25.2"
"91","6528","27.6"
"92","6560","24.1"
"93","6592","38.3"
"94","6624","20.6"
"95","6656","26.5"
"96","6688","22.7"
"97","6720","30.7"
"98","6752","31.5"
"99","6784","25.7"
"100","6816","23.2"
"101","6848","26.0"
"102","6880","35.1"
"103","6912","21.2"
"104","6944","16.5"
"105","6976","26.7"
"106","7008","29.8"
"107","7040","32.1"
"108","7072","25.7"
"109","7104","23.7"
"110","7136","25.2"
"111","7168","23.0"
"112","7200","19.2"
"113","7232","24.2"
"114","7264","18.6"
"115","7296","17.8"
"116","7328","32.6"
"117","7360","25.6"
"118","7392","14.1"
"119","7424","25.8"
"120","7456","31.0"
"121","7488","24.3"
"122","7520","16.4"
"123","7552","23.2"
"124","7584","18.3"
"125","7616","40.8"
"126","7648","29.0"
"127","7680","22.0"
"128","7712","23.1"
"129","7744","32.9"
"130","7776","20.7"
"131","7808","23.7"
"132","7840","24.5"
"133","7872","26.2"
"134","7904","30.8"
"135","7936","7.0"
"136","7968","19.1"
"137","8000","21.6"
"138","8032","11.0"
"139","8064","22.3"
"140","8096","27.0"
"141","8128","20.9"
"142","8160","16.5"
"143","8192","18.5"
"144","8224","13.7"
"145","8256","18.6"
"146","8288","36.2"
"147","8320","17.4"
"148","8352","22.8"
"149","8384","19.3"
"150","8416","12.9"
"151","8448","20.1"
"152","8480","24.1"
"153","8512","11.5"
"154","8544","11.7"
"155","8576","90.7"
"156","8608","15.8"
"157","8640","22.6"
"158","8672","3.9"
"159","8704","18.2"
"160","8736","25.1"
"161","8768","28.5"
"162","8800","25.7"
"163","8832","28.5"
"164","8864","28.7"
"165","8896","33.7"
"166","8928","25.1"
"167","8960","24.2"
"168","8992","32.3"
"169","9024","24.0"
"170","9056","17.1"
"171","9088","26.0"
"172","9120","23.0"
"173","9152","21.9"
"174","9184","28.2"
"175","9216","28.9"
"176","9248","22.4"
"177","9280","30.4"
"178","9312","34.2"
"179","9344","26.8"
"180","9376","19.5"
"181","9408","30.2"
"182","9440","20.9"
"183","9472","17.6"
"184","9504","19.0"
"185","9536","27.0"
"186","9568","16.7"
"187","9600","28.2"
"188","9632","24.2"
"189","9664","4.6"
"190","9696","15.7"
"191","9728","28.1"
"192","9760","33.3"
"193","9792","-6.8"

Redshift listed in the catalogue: 1.300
